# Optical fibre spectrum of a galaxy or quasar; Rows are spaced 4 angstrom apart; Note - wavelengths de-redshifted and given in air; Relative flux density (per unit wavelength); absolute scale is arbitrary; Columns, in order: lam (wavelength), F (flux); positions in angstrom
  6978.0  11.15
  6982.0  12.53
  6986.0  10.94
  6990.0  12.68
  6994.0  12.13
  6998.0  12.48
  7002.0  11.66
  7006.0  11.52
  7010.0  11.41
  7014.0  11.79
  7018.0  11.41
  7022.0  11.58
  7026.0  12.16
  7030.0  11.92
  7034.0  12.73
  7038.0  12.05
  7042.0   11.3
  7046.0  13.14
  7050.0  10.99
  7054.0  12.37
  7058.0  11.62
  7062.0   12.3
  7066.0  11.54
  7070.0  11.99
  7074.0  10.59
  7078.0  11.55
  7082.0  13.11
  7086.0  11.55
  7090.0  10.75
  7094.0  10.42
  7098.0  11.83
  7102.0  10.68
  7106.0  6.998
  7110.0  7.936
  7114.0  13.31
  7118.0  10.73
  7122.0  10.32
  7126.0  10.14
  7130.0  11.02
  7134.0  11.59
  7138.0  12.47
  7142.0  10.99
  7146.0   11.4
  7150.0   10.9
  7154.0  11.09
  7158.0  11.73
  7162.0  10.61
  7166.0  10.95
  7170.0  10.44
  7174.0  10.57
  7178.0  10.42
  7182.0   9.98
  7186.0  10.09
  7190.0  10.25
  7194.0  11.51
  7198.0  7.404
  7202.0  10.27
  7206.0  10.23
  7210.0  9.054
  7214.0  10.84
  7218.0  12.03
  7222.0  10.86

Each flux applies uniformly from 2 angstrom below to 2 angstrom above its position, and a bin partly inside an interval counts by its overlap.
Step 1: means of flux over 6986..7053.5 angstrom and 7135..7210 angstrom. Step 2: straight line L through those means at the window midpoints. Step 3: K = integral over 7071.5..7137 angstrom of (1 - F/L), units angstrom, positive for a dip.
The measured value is 2.2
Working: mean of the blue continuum 11.9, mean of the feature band 10.8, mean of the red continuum 10.6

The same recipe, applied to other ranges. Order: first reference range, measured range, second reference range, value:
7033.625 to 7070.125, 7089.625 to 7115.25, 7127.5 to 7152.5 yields 3.24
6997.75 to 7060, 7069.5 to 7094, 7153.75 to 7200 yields -0.28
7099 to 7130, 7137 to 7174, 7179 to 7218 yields -3.66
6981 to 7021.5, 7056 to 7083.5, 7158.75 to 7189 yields -1.21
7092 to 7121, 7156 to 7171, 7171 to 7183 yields -0.90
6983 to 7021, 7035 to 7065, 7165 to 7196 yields -1.39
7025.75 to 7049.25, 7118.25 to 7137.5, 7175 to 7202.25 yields -0.07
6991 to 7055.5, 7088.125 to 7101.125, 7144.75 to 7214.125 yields 0.29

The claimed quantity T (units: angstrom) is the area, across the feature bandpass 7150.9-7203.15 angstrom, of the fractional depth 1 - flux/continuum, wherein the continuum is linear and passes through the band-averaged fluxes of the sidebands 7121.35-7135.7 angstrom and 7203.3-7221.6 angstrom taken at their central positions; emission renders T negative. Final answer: 1.2 angstrom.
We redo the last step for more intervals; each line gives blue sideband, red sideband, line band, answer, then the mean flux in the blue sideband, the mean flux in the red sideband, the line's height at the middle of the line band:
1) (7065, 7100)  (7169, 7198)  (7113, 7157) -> -1.59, 11.5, 10.3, 10.8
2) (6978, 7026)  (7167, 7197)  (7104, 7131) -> 2.13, 11.8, 10.4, 10.9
